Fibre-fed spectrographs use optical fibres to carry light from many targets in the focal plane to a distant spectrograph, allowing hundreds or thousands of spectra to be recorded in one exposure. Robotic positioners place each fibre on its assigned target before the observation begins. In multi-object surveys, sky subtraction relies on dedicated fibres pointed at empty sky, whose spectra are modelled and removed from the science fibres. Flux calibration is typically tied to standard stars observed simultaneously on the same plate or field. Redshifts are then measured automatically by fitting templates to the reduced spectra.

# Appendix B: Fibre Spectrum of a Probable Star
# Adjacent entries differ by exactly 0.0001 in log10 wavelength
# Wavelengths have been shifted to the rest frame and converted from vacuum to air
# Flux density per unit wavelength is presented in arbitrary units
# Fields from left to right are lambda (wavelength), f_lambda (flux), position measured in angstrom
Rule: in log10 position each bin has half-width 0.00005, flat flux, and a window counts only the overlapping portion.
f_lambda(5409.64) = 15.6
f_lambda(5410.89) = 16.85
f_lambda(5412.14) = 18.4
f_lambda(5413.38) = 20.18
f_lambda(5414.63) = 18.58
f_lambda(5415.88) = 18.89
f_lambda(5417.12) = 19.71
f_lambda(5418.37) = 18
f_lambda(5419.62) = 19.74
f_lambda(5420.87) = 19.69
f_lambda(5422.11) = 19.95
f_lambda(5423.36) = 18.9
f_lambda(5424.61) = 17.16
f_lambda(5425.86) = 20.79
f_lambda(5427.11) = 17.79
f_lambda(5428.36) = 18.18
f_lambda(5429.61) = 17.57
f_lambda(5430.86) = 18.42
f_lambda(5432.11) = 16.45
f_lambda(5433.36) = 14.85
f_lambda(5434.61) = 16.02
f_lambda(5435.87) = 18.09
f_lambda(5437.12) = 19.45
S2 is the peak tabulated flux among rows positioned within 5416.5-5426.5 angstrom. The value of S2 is 20.79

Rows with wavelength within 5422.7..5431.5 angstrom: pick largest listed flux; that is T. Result 20.79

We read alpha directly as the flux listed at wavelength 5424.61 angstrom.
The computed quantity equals 17.16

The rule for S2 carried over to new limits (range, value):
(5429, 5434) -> 18.42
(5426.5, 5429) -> 18.18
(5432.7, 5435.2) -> 16.02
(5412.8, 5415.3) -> 20.18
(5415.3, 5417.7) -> 19.71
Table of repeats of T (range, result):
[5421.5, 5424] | 19.95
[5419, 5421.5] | 19.74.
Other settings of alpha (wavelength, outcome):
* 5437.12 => 19.45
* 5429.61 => 17.57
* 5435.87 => 18.09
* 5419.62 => 19.74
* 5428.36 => 18.18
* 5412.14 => 18.4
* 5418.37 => 18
